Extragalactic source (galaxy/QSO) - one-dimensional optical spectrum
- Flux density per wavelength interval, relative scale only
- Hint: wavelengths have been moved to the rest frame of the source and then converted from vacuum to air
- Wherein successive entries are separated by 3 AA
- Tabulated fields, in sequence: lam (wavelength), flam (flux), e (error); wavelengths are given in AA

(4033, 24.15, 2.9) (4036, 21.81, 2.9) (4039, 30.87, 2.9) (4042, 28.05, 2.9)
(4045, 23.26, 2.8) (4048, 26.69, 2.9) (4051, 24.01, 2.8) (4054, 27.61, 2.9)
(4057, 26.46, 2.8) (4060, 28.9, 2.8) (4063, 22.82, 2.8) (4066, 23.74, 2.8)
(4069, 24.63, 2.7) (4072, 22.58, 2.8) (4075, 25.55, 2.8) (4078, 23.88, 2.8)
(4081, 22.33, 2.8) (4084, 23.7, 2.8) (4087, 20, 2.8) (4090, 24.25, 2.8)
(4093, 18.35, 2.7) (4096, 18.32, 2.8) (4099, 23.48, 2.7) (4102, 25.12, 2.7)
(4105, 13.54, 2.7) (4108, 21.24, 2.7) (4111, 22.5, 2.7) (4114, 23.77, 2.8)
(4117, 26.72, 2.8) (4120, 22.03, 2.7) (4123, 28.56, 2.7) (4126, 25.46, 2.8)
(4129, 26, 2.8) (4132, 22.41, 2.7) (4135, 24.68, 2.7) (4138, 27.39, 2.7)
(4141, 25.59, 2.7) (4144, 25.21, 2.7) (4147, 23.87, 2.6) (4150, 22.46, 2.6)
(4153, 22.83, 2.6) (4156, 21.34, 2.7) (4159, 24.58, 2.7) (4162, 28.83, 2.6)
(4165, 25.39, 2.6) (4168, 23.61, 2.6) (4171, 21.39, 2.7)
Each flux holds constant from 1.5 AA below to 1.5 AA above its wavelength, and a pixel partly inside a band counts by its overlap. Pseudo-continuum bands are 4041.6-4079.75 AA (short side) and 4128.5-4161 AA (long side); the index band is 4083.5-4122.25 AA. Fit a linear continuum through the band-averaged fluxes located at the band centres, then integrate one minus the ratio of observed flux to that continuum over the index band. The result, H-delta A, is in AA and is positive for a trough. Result 4.4 AA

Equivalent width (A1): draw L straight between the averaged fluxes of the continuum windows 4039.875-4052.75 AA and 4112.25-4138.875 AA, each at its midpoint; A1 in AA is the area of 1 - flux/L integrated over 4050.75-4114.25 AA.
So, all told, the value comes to 6.26 AA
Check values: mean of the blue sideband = 25.8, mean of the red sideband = 25.1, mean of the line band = 23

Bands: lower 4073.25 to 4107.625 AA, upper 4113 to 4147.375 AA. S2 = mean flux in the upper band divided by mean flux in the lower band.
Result 1.16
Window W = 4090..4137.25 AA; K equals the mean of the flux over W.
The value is 22.9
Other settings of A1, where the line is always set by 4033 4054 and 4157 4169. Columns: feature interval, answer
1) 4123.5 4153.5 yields 0.92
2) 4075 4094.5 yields 2.54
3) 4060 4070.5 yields 0.52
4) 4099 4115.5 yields 2.71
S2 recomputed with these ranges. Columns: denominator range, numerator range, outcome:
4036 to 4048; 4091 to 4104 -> 0.79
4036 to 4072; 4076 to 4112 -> 0.83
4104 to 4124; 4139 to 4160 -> 1.05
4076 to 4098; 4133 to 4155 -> 1.13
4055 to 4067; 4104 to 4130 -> 0.91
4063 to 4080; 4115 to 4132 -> 1.06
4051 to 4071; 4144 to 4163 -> 0.94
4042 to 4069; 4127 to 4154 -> 0.96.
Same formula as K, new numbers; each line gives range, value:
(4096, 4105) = 21.5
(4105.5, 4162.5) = 24.2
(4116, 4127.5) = 25.6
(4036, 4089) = 24.9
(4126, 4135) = 24.5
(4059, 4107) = 22.5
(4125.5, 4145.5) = 25.2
